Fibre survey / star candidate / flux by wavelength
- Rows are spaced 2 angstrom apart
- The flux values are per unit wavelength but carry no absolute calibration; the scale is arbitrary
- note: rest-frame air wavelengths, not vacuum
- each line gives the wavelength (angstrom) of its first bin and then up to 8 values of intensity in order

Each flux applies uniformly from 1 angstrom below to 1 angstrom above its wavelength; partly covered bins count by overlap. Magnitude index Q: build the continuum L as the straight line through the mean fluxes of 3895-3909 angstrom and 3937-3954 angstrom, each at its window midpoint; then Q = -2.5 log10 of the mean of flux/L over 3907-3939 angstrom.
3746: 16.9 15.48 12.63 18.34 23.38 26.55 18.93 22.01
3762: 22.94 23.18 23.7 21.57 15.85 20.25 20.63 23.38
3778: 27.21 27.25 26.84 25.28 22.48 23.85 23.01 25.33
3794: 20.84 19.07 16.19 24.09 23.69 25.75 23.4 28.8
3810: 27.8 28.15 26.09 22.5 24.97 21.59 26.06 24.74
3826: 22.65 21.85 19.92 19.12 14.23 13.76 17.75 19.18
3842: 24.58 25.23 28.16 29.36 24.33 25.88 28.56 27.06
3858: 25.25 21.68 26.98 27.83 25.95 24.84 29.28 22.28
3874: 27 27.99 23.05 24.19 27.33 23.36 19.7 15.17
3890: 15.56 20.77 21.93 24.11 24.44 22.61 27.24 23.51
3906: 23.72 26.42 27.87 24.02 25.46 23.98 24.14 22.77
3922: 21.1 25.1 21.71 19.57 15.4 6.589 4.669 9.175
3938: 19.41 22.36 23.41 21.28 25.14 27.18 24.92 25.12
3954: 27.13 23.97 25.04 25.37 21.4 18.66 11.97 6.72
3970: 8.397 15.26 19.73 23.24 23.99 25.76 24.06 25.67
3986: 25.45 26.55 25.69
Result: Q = 0.22 mag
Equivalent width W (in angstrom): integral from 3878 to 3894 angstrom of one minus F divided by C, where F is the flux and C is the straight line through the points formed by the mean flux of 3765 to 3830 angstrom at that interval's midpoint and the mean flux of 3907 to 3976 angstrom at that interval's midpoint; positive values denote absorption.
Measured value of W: 0.4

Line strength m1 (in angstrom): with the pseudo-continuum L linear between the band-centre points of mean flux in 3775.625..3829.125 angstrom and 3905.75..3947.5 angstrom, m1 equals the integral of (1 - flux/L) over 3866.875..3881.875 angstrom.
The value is -2.4 angstrom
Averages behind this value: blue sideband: 24.2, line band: 25.6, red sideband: 20.7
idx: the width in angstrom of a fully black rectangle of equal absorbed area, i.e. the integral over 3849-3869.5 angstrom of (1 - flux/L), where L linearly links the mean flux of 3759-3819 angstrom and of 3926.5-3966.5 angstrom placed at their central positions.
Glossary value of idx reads -3.7 angstrom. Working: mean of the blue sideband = 23.5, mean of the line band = 25.9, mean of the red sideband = 20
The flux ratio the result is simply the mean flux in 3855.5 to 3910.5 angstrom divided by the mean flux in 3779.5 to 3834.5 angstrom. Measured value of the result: 1.03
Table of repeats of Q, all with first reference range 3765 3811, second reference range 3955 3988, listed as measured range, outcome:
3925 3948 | 0.192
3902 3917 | -0.173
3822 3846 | 0.088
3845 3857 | -0.215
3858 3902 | -0.087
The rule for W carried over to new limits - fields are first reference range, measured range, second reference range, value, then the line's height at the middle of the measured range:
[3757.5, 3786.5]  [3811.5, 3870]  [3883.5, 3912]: -2.7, 22.7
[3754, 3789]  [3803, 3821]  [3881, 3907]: -2.1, 22.8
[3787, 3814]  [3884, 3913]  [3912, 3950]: -2.2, 21.1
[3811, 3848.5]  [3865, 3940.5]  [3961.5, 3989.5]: -2.5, 21.2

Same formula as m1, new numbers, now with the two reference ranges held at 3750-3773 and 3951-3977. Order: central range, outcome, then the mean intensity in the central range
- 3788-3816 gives -4.3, 24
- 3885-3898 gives 0.1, 19.9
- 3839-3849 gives -2.4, 25.3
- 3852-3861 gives -2.4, 25.7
